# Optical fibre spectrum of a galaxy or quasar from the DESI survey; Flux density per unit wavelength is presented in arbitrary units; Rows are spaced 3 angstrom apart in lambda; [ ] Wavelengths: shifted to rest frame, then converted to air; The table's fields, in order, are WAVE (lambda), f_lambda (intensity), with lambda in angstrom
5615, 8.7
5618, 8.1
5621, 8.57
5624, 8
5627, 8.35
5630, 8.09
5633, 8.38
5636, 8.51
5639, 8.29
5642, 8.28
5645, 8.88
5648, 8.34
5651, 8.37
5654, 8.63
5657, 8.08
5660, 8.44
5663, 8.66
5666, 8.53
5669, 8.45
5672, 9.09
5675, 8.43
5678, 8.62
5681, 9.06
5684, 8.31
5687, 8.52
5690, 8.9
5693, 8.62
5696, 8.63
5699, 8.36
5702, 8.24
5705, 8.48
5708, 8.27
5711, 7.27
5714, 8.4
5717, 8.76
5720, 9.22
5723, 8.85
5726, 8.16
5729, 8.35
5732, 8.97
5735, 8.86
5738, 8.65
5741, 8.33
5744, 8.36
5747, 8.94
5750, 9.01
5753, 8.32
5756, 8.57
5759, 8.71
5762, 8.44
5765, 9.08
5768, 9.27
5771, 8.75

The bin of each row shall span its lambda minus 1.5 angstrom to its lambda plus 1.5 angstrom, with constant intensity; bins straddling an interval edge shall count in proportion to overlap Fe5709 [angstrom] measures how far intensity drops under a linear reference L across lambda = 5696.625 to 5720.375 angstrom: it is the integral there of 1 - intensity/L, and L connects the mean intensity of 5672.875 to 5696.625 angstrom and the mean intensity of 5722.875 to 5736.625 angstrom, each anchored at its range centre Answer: 0.8 angstrom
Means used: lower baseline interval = 8.65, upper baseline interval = 8.62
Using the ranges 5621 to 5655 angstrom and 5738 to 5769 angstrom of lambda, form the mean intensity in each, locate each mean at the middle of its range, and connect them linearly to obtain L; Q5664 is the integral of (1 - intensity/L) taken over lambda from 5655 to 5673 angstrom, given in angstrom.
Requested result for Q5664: -0.2 angstrom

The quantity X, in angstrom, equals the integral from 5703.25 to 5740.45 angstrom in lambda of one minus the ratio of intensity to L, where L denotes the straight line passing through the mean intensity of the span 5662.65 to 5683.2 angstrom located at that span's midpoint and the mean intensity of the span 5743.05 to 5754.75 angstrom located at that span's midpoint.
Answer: 0.69 angstrom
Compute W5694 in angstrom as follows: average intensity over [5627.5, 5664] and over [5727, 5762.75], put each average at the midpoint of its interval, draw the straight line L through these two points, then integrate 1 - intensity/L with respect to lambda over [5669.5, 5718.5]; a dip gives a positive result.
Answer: 0.09 angstrom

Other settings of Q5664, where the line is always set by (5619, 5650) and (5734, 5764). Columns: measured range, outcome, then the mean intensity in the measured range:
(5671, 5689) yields -0.4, 8.67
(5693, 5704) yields 0.1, 8.44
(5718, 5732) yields -0.2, 8.68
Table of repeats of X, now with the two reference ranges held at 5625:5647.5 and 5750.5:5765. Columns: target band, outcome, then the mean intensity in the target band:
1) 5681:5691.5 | -0.21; 8.65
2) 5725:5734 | 0.02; 8.53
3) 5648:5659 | 0.07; 8.36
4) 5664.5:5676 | -0.25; 8.63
